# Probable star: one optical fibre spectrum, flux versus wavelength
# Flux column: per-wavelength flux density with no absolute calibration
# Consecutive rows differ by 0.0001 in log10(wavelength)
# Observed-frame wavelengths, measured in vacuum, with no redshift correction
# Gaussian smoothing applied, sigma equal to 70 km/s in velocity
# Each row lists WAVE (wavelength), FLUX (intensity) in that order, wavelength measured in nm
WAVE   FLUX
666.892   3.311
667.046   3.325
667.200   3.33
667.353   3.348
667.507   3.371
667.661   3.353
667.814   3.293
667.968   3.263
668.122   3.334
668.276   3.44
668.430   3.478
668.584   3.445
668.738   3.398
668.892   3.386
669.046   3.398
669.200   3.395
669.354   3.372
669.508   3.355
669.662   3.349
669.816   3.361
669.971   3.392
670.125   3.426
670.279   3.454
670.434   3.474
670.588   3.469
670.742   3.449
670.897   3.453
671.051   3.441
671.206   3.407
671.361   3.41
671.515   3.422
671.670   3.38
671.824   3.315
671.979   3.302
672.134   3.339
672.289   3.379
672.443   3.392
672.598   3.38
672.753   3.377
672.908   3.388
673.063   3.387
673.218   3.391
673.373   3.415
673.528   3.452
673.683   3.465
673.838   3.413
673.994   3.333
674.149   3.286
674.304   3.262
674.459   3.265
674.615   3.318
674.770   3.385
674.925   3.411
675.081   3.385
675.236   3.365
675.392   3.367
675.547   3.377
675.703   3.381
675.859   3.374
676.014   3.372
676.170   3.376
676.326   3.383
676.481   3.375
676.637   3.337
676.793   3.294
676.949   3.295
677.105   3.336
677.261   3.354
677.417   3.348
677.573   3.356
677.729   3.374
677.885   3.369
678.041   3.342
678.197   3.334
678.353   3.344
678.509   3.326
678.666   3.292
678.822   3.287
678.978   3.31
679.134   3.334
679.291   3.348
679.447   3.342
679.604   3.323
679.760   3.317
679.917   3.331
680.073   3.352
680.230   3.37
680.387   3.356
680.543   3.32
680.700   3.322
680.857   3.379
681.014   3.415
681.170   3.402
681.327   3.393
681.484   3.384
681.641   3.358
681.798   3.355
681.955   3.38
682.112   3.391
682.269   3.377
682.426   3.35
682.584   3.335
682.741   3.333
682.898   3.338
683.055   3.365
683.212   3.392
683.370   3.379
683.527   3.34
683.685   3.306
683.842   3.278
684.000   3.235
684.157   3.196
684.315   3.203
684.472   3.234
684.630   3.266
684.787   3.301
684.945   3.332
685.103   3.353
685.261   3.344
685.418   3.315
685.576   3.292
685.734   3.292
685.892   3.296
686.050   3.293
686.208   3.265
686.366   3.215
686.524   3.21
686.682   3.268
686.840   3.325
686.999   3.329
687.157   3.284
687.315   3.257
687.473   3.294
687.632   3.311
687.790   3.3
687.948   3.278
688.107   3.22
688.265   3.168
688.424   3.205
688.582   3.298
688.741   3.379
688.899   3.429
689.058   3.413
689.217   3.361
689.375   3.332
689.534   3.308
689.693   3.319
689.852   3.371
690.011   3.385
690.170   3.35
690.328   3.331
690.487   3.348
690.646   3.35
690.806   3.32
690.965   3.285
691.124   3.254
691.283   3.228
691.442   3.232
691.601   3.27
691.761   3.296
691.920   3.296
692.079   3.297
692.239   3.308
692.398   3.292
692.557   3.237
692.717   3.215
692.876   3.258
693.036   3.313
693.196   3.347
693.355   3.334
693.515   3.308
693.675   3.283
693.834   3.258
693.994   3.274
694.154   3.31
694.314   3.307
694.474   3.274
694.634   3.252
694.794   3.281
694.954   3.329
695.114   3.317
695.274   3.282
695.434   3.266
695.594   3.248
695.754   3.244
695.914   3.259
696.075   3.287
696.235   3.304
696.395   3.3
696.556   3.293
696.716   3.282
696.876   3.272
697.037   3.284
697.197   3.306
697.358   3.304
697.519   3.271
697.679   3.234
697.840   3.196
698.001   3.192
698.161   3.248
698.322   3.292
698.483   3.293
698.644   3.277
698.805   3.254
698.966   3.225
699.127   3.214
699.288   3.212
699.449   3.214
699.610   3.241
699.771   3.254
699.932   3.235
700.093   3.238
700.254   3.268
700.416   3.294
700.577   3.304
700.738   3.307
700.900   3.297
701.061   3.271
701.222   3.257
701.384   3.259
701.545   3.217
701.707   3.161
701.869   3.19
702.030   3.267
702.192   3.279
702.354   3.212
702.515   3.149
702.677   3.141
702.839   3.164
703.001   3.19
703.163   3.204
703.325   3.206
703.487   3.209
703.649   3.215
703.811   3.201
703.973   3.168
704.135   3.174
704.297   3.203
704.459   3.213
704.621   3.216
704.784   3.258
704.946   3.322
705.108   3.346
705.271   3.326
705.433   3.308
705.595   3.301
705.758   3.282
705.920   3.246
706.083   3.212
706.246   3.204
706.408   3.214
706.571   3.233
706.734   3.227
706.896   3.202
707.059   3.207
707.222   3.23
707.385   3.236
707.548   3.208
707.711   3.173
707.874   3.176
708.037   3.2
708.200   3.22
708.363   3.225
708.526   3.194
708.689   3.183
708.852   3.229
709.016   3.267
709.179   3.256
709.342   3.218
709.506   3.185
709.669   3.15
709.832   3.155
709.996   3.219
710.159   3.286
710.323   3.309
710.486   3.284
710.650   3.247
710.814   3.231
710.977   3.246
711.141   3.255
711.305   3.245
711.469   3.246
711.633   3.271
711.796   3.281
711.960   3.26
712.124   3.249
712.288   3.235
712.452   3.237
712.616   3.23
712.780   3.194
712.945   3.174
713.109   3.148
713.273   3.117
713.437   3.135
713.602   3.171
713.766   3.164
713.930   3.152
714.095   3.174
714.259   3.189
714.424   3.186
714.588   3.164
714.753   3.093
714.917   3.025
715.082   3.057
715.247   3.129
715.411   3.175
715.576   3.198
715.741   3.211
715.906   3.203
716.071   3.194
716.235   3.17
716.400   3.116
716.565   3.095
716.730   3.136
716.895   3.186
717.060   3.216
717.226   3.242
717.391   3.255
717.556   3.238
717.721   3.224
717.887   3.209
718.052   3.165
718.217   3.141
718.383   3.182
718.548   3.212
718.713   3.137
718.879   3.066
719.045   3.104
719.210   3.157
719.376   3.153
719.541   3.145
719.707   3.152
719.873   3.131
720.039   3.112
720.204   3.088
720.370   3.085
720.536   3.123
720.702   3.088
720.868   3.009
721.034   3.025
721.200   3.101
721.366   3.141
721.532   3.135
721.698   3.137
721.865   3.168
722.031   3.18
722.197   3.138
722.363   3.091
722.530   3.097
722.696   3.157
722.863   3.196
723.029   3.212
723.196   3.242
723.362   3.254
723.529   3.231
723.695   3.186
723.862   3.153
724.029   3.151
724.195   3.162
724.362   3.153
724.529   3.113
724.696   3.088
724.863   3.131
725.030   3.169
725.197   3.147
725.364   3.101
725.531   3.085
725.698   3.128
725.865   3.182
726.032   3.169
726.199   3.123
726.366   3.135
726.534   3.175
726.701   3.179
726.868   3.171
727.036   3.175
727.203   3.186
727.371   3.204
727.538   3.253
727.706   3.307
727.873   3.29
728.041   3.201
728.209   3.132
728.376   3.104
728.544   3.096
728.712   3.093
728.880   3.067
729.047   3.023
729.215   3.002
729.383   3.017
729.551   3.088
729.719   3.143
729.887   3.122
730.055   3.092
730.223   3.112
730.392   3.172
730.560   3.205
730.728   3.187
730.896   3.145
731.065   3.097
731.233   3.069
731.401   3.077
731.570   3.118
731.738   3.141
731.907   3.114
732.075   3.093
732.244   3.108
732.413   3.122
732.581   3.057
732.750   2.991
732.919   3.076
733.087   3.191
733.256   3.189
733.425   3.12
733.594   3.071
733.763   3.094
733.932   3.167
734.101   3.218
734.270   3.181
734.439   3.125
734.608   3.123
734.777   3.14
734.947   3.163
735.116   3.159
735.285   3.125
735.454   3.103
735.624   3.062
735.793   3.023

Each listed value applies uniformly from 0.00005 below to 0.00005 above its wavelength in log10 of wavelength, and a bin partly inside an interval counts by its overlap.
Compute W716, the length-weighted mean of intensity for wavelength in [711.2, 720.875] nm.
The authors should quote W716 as 3.17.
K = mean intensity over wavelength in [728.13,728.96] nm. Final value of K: 3.1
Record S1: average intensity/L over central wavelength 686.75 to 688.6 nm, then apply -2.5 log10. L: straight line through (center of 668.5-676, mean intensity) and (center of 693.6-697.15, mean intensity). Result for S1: 0.015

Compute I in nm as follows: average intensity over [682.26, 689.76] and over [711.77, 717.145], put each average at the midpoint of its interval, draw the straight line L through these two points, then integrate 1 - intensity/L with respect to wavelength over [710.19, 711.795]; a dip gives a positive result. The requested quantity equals -0.038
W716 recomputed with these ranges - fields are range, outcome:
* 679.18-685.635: 3.33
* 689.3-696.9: 3.29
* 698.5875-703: 3.24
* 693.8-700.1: 3.27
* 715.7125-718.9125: 3.18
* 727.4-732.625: 3.13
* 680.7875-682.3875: 3.38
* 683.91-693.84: 3.29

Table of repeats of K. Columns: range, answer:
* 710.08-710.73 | 3.28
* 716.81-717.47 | 3.22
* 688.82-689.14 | 3.42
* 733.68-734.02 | 3.13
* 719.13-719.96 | 3.15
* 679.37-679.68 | 3.33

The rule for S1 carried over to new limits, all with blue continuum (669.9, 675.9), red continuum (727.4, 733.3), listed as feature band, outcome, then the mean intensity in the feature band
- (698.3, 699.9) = 0.01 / 3.25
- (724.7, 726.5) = 0.00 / 3.14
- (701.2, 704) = 0.02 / 3.2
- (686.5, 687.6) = 0.01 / 3.28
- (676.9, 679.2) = 0.01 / 3.33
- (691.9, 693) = 0.01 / 3.27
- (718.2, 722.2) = 0.02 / 3.12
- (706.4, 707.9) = 0.01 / 3.21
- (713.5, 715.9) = 0.02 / 3.15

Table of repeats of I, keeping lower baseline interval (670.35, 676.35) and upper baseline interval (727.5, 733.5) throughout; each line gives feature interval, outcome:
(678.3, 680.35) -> 0.02 nm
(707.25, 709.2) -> 0.01 nm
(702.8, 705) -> 0.02 nm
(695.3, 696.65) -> 0.00 nm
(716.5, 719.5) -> 0.01 nm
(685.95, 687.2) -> 0.02 nm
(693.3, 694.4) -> 0.00 nm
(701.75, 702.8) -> 0.02 nm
